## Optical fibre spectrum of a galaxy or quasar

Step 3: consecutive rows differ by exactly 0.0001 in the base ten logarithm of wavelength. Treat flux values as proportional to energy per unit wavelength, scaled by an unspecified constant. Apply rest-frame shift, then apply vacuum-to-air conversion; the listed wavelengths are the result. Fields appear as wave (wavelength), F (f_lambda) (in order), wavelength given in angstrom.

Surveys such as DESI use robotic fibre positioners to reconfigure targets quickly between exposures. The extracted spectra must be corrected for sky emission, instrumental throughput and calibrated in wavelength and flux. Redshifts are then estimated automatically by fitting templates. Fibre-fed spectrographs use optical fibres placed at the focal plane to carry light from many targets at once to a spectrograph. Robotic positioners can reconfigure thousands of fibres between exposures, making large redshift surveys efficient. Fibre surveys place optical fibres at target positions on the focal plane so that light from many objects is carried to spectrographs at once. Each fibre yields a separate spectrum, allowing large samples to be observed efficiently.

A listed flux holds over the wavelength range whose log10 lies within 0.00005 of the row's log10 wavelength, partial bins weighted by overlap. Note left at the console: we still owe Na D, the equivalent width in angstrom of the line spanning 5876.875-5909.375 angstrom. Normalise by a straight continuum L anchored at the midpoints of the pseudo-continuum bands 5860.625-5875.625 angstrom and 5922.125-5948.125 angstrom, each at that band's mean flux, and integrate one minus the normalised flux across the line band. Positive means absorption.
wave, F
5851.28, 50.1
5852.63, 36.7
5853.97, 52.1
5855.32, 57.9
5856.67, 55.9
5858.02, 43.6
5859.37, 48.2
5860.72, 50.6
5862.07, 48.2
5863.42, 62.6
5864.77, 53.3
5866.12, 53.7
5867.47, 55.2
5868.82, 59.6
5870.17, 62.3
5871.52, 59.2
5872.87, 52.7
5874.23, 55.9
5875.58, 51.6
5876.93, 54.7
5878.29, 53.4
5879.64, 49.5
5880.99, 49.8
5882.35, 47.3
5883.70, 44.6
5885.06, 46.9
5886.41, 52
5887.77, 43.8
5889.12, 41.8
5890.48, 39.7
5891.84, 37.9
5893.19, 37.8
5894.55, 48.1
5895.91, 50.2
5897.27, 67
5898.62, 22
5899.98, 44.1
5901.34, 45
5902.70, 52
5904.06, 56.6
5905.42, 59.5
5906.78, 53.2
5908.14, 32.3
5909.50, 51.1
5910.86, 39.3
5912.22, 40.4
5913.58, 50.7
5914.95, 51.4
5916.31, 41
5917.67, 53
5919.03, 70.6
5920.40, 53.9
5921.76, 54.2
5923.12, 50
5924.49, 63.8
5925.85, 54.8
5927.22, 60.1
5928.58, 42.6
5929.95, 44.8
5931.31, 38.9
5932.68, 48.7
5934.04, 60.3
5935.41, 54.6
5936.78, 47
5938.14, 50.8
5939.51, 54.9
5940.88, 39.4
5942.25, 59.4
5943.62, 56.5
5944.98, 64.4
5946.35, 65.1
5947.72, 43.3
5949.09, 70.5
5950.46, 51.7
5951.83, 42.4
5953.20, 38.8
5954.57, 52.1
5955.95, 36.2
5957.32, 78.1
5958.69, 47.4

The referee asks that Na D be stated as 4.56 angstrom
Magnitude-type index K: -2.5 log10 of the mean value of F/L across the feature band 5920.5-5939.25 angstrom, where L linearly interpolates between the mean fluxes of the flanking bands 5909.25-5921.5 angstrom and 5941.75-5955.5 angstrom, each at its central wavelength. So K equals 0.00 mag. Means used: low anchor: 50.3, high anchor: 54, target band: 51.7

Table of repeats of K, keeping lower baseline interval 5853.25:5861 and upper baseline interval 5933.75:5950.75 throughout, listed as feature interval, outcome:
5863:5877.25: -0.09 mag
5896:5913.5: 0.14 mag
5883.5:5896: 0.20 mag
